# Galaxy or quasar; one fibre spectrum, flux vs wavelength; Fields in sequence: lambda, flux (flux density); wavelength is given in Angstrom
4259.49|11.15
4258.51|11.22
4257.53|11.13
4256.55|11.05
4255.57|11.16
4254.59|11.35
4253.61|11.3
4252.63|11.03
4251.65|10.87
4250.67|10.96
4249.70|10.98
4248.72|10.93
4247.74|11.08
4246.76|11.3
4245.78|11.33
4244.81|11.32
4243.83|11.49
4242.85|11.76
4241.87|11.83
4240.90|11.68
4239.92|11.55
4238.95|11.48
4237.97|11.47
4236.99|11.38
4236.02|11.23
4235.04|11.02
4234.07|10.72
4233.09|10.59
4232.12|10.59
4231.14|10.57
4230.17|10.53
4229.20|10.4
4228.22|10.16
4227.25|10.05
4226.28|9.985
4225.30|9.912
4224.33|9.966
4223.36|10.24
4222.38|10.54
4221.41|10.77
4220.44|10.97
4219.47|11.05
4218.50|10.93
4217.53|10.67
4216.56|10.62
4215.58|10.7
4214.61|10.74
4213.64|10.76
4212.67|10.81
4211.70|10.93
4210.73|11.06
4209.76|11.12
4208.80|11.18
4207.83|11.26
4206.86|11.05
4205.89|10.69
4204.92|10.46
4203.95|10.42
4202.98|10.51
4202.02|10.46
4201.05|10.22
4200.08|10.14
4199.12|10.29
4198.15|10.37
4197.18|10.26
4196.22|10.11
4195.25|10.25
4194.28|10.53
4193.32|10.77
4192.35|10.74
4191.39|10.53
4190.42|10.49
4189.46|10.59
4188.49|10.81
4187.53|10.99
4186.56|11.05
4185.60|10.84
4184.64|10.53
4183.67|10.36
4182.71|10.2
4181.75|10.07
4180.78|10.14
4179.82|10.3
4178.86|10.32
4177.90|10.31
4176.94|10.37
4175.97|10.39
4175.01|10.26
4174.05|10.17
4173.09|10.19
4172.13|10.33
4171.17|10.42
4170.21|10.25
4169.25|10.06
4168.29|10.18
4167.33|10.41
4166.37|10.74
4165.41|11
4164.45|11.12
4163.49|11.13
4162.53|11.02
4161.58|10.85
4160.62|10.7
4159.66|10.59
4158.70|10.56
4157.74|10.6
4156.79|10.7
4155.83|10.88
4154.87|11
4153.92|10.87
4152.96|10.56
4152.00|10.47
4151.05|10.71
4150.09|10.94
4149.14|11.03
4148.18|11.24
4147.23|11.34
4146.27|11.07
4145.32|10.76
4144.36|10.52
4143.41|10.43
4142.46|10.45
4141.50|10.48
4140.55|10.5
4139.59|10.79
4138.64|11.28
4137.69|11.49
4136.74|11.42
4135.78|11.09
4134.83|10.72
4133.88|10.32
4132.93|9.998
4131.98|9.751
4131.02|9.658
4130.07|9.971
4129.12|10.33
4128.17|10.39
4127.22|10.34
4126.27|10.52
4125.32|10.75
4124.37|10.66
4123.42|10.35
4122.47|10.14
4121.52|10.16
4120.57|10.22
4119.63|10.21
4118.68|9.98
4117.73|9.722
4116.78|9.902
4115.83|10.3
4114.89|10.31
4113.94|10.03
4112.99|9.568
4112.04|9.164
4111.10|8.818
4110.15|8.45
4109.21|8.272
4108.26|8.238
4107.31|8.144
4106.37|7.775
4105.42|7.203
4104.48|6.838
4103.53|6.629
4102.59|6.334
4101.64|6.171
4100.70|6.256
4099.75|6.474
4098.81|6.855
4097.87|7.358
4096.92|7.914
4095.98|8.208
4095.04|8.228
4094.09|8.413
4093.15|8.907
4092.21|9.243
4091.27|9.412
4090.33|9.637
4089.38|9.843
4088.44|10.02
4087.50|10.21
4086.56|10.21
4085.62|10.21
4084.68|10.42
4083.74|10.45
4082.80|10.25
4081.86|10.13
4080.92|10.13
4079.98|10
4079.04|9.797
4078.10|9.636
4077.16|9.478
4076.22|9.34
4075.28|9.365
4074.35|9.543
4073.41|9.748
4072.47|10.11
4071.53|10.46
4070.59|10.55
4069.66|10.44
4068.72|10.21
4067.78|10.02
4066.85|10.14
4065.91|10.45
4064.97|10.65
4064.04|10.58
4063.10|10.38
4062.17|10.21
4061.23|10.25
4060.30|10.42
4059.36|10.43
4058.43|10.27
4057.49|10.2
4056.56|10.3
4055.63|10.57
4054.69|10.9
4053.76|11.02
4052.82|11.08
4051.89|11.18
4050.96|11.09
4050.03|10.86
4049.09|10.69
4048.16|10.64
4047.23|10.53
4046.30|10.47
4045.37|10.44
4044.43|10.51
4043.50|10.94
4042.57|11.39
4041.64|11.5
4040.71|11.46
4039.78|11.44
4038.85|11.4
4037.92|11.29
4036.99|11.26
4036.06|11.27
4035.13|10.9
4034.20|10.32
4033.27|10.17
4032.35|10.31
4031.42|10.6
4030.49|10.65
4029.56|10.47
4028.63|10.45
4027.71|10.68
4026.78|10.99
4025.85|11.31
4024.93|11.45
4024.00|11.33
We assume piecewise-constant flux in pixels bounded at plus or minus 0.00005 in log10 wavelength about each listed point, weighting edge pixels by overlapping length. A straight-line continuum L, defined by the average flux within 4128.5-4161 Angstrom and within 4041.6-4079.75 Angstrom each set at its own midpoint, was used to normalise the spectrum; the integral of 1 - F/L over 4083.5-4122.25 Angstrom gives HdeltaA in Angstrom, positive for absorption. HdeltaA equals 6.4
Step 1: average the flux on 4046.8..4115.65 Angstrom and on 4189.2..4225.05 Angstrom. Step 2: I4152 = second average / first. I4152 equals 1.1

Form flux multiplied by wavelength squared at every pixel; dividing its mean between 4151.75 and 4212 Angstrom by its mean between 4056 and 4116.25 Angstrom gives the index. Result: 1.19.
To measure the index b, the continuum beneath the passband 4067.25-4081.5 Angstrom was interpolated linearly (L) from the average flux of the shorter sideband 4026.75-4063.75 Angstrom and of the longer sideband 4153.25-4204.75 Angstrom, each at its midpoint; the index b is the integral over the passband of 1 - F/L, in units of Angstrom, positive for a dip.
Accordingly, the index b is 1.03 Angstrom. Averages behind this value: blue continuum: 10.7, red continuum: 10.5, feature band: 9.92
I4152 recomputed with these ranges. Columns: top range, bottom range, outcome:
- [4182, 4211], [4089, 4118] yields 1.27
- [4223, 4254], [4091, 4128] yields 1.24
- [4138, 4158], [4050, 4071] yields 1.03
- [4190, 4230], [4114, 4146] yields 1.01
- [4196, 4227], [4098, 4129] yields 1.19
